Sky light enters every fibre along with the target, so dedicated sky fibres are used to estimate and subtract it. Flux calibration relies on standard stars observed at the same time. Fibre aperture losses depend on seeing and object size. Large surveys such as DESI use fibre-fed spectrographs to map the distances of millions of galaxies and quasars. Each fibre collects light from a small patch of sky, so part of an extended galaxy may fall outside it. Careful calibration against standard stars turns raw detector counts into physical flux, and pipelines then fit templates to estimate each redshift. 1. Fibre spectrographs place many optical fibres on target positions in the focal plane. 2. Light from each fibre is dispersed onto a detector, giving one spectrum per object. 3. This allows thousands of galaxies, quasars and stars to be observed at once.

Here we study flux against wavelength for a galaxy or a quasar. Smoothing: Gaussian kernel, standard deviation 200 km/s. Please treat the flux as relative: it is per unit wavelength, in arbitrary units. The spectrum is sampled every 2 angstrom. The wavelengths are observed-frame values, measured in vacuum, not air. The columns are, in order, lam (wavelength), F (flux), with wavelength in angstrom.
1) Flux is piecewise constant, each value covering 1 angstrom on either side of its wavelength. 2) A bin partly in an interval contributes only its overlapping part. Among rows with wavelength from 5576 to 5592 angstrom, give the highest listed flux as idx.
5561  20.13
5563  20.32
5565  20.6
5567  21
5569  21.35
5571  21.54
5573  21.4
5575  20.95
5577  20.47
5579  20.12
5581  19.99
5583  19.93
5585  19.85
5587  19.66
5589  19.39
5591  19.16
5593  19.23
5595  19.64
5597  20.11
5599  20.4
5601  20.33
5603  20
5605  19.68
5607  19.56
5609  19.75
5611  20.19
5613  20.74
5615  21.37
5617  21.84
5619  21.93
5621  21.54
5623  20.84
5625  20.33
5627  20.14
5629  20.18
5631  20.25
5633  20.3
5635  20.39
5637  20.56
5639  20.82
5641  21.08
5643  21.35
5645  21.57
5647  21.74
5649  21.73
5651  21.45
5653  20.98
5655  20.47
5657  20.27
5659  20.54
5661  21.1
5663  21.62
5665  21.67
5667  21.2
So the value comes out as 20.47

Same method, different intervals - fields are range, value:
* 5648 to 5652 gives 21.73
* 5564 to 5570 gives 21.35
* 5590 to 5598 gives 20.11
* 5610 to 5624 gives 21.93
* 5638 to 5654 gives 21.74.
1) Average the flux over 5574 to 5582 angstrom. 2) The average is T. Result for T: 20.4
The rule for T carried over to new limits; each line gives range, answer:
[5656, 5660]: 20.4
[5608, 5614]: 20.2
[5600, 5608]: 19.9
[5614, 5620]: 21.7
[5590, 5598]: 19.5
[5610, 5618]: 21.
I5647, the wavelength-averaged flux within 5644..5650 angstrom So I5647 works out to 21.7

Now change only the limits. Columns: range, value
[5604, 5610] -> 19.7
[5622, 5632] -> 20.3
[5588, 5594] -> 19.3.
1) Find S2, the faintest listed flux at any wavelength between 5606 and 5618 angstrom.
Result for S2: 19.56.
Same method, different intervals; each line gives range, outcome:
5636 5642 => 20.56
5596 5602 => 20.11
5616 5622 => 21.54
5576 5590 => 19.39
